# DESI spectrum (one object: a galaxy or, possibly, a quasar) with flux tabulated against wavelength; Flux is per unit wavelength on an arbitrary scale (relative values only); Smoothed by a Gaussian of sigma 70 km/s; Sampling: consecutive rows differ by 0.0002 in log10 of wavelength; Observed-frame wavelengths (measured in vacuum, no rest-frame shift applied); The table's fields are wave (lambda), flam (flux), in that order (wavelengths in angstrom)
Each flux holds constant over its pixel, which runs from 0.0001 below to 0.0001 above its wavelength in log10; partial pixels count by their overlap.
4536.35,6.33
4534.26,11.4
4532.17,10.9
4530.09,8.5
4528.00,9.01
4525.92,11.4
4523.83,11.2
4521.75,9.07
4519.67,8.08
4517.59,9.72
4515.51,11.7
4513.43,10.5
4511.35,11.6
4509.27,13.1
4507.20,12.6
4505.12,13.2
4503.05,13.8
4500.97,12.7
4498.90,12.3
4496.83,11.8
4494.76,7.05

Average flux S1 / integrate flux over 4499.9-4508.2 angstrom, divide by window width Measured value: 13.1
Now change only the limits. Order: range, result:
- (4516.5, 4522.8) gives 8.99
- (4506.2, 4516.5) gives 11.9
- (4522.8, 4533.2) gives 10.2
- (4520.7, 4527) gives 10.5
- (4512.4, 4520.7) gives 10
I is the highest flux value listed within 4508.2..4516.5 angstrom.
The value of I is 13.1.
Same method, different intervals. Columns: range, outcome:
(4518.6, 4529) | 11.4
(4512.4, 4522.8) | 11.7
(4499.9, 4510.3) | 13.8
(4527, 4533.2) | 10.9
